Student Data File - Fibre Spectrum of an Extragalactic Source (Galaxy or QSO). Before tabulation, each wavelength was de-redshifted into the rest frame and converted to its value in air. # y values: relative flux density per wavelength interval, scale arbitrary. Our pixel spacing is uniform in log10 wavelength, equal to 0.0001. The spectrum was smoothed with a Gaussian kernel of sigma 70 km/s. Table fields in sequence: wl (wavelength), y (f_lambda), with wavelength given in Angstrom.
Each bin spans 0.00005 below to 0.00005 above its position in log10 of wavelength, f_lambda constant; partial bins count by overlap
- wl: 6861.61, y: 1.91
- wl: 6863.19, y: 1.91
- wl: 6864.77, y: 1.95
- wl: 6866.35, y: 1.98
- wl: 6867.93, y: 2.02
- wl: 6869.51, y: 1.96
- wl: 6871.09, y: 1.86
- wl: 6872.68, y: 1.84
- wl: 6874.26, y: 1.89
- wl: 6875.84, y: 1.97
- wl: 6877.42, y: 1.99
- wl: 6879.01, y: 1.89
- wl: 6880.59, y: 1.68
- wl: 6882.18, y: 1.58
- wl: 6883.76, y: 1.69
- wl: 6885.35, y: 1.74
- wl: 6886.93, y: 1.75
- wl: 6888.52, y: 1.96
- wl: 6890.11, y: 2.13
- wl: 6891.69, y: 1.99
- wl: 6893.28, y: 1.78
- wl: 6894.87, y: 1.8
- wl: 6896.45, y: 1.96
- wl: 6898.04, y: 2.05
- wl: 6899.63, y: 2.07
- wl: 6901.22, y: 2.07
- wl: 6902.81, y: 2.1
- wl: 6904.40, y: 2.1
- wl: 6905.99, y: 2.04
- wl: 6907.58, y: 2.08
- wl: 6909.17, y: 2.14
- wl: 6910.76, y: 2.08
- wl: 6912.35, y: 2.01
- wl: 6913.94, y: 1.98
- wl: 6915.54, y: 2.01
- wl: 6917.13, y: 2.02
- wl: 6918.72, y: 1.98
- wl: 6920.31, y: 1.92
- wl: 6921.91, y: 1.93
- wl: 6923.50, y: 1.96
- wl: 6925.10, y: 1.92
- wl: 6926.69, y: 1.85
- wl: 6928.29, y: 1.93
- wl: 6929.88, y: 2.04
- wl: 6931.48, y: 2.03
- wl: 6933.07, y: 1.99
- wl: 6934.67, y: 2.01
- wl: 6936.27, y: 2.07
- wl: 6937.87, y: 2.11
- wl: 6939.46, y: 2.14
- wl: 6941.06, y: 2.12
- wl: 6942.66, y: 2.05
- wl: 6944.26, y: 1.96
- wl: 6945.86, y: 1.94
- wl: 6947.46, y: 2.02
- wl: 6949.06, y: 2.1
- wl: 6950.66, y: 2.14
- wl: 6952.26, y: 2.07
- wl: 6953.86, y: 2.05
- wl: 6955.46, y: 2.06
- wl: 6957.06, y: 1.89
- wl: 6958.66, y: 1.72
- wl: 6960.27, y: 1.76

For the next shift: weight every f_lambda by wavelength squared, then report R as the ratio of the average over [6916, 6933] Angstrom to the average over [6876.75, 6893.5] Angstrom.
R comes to 1.1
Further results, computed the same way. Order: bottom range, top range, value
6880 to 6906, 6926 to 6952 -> 1.08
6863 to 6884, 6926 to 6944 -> 1.10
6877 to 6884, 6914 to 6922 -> 1.13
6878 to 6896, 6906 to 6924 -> 1.11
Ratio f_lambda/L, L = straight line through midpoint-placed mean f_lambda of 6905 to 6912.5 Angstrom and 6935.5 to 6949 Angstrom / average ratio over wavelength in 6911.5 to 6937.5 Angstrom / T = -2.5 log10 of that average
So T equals 0.05 mag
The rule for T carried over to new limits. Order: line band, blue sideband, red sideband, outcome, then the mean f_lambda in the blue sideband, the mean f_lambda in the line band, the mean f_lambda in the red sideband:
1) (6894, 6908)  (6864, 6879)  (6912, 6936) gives -0.038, 1.94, 2.03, 1.97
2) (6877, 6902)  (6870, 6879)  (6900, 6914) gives 0.059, 1.91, 1.88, 2.07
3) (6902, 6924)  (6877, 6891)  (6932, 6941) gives -0.038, 1.82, 2.03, 2.07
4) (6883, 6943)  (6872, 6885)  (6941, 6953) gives -0.033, 1.81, 1.99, 2.05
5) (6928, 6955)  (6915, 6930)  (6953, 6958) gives -0.038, 1.95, 2.05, 2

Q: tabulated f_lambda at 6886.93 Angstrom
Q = 1.75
